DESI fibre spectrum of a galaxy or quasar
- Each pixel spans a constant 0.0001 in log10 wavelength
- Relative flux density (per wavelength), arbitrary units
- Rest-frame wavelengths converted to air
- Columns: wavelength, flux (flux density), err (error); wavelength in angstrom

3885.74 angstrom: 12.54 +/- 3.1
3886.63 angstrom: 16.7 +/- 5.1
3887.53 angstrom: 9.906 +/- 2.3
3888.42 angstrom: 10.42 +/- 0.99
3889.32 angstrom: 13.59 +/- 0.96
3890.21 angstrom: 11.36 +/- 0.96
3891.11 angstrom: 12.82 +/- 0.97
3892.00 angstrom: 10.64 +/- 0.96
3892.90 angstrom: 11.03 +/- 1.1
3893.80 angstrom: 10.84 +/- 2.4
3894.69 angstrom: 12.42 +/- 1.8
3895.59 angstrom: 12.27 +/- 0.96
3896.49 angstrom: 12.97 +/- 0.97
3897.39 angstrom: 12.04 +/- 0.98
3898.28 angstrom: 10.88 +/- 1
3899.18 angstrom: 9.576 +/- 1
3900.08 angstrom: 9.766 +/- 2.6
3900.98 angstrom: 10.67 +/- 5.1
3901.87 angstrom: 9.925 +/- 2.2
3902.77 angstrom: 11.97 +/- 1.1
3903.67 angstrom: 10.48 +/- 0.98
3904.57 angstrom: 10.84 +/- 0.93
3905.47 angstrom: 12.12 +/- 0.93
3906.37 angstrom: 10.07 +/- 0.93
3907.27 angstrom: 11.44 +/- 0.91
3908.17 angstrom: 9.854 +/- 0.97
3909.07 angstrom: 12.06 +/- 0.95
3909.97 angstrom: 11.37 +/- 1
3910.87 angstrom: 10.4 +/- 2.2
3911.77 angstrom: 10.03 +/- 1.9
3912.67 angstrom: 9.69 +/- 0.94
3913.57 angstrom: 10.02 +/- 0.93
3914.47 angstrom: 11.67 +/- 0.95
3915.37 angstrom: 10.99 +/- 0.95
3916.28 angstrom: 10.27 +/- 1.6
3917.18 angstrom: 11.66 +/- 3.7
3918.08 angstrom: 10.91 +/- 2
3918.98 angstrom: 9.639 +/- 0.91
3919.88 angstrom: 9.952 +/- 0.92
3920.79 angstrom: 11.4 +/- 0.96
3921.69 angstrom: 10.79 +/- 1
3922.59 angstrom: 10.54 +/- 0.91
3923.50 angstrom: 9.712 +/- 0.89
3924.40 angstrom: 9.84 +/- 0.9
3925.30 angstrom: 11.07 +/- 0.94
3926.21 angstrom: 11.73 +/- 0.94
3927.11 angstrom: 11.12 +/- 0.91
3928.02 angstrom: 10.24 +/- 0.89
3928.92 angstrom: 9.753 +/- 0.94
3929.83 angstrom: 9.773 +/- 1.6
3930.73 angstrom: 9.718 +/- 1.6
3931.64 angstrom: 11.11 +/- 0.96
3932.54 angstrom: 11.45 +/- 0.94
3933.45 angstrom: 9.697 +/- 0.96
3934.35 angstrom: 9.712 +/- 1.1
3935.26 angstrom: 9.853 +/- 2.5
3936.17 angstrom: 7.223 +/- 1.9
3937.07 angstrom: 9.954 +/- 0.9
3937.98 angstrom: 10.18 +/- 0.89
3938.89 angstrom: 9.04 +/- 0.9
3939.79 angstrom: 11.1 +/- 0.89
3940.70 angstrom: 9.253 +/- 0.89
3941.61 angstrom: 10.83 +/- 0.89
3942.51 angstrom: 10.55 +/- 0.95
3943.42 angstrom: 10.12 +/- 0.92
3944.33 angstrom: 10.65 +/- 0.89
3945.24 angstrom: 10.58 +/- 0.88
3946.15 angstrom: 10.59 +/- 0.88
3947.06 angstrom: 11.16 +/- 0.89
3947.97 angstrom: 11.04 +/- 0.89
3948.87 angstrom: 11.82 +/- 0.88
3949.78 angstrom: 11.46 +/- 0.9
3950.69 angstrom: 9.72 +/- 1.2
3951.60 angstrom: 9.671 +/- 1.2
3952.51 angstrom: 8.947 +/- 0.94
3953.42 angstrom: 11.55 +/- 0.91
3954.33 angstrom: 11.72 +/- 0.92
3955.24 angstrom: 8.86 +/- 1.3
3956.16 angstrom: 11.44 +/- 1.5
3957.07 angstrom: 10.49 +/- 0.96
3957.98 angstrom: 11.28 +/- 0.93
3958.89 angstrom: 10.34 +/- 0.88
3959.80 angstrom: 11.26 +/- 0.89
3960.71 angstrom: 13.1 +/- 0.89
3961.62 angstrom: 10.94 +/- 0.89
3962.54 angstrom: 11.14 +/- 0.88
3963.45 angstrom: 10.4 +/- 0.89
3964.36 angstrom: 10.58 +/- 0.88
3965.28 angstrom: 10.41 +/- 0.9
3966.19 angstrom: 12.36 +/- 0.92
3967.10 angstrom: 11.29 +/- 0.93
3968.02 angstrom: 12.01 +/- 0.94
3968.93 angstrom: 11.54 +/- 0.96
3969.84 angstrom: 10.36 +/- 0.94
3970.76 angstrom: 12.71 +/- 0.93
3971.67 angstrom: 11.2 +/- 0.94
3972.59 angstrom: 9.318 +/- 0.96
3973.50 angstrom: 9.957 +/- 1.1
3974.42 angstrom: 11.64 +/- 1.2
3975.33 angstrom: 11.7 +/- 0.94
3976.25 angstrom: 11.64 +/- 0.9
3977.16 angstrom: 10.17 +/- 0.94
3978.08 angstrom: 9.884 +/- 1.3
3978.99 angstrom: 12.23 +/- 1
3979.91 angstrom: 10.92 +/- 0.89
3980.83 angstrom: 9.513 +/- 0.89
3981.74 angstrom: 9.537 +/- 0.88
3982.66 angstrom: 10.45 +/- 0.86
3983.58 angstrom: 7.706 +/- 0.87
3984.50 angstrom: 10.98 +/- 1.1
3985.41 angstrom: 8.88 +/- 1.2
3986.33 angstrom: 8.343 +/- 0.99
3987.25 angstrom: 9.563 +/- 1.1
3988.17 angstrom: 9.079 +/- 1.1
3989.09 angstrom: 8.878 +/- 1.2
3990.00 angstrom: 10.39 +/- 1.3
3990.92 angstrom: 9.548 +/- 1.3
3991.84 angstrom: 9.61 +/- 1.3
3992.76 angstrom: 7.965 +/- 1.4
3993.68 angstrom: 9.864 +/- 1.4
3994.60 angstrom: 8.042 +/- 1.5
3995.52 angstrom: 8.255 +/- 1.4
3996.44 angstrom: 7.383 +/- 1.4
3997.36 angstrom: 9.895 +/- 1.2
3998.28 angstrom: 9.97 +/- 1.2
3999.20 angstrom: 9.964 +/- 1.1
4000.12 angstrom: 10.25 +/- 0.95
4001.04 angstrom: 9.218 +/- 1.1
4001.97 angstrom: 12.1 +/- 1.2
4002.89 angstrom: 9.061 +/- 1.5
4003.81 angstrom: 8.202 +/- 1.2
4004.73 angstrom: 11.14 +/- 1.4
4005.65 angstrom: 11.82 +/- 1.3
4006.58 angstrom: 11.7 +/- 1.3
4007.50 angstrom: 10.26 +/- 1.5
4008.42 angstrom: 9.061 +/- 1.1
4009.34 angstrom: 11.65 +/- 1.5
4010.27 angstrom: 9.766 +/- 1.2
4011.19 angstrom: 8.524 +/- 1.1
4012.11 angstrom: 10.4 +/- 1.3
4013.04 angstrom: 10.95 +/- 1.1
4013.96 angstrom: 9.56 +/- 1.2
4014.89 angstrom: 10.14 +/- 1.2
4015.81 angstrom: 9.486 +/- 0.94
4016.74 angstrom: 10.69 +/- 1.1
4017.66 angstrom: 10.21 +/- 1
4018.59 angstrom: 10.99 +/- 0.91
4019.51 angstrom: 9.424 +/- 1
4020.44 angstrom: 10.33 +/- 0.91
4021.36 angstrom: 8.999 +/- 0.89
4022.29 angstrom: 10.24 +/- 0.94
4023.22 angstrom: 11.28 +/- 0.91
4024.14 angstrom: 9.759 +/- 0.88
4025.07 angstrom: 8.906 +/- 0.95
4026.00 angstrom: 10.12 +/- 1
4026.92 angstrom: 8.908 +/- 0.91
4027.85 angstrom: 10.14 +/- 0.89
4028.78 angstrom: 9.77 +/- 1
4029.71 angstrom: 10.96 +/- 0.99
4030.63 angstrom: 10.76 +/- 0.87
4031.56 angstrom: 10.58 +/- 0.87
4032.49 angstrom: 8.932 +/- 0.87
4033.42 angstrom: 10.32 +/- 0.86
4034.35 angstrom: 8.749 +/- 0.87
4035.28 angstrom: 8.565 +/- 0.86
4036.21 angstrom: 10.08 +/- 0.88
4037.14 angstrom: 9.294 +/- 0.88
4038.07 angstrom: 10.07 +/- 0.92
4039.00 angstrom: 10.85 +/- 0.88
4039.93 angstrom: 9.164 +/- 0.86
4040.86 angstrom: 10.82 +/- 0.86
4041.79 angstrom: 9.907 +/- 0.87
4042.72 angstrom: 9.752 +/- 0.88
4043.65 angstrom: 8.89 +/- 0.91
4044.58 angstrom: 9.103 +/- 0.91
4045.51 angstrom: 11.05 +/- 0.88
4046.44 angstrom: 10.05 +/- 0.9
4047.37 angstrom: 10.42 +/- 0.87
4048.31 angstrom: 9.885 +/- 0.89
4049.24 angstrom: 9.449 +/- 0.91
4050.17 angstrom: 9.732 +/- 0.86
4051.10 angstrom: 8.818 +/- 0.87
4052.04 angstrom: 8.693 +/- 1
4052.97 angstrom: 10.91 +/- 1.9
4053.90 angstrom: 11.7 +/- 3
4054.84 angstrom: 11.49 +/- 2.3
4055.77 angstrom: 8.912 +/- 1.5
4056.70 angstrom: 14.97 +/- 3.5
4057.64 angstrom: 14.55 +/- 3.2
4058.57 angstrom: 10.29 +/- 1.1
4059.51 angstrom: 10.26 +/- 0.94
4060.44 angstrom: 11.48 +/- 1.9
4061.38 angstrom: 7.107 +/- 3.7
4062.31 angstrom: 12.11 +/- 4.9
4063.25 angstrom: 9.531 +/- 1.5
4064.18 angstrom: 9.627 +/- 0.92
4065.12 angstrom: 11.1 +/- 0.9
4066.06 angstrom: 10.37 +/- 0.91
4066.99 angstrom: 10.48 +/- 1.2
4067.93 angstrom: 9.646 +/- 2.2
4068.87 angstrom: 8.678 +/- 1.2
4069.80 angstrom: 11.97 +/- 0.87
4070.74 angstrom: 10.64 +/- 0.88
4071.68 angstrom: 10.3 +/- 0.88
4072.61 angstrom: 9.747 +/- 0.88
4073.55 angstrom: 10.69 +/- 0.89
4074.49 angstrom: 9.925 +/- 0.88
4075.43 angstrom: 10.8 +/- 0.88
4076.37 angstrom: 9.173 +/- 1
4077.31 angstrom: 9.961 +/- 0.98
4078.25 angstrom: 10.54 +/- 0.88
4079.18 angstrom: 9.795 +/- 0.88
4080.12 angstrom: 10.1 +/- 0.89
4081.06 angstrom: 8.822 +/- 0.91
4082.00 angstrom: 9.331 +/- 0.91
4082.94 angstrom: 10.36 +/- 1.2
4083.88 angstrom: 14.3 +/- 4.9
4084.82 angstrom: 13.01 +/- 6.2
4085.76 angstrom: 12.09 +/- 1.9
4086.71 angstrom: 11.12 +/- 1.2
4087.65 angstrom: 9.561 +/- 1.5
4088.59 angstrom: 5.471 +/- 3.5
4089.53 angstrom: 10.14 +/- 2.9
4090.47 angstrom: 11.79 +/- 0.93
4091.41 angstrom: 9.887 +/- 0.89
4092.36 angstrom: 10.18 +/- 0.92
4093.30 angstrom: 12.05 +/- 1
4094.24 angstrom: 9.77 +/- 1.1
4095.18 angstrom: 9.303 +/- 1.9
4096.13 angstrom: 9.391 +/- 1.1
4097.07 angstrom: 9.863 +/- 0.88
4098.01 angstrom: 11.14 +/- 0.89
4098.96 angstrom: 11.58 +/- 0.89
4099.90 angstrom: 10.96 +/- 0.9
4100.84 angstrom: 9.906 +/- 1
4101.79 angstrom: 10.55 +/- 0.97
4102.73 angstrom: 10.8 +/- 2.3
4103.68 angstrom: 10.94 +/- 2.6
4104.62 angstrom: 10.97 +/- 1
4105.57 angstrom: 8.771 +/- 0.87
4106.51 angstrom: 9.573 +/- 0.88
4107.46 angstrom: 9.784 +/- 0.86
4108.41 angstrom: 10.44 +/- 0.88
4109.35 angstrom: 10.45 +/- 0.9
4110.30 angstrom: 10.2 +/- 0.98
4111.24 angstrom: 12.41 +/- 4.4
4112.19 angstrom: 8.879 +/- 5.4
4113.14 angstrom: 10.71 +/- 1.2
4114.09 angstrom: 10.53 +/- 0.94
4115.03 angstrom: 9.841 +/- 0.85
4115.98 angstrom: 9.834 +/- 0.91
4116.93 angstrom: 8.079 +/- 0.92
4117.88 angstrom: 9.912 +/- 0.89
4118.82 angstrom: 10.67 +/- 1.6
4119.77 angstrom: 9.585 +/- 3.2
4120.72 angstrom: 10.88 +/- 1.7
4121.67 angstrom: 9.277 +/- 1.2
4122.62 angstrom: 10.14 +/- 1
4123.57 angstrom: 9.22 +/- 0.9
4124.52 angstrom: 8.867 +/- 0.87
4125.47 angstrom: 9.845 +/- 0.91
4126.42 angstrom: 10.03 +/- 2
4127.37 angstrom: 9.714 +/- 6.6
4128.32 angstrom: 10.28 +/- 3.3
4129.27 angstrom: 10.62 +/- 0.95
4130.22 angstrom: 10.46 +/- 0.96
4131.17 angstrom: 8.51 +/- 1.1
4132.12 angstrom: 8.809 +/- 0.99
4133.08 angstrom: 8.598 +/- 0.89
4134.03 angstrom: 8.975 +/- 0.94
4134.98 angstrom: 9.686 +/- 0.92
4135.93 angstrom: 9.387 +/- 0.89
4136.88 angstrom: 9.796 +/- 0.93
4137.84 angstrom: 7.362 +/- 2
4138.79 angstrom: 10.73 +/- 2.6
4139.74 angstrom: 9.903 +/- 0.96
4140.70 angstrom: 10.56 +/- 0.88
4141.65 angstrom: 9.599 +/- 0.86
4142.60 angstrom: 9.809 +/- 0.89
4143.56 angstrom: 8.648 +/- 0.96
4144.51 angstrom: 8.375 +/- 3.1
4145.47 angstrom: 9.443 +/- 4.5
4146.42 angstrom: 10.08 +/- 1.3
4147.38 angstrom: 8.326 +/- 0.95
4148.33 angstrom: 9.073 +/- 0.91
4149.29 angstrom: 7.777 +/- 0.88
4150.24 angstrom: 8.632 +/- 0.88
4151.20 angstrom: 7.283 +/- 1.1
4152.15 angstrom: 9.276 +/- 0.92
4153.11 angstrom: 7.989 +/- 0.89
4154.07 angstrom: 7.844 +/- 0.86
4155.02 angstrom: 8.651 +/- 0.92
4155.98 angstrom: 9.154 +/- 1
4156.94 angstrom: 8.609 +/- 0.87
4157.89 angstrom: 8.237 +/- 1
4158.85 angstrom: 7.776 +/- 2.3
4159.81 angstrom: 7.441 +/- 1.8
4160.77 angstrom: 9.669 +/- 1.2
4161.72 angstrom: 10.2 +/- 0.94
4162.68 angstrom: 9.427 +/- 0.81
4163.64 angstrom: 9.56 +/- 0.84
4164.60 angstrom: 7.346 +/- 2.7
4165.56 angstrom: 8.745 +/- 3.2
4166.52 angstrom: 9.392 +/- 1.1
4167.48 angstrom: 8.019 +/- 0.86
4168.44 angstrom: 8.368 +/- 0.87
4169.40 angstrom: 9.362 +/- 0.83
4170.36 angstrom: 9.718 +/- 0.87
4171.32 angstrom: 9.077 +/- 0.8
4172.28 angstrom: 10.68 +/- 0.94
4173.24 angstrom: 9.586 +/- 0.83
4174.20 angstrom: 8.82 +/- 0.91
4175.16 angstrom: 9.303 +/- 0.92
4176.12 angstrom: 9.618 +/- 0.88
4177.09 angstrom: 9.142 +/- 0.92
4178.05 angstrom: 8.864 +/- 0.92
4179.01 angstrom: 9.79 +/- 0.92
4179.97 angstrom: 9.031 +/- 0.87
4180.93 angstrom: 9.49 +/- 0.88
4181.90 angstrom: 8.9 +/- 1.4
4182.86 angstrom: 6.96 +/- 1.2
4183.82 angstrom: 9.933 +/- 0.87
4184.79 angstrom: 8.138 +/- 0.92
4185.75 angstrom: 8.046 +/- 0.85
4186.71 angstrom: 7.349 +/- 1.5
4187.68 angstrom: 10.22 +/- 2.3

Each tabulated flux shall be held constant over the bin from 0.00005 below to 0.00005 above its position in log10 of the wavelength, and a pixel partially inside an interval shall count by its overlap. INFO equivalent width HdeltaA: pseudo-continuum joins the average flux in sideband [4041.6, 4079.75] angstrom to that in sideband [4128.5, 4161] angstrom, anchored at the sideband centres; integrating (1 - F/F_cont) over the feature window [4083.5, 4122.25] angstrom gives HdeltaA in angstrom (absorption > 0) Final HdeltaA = -2.8 angstrom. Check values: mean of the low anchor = 10.3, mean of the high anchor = 8.98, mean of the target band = 10.3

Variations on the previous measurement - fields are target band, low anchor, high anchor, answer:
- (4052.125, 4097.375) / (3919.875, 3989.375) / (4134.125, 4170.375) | -4.45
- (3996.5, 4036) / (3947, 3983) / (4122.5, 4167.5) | 1.38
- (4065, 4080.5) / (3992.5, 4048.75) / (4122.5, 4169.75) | -1.09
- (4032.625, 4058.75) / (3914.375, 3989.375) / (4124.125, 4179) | -0.99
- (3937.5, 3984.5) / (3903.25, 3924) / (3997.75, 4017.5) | -1.26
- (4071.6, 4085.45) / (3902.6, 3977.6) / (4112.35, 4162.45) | -1.13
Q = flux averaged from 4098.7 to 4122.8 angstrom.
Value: 10.2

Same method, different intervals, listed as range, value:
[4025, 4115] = 10.3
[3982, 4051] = 9.79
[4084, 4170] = 9.61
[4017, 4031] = 10.1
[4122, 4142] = 9.57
